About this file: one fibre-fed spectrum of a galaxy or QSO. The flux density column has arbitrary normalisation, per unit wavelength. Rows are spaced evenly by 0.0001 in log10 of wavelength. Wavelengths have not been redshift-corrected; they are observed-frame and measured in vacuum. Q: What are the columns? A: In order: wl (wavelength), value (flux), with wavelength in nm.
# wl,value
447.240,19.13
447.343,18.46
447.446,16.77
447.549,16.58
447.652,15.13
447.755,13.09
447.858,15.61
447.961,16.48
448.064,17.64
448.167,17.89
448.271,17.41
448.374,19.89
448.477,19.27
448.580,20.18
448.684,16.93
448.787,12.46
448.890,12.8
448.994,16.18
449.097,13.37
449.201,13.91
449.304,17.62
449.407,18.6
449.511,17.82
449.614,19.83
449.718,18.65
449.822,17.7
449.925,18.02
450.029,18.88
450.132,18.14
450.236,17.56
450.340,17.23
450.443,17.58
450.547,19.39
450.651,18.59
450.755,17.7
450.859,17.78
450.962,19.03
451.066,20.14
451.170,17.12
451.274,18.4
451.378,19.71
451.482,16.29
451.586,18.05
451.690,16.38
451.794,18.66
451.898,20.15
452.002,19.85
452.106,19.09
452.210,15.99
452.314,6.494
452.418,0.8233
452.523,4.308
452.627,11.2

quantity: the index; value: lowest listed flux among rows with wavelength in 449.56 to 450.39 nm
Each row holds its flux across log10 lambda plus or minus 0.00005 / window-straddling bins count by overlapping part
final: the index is 17.23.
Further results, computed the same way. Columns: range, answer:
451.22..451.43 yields 18.4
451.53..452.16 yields 16.38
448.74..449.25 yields 12.46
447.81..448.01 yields 15.61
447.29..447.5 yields 16.77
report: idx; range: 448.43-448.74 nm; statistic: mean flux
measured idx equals 18.7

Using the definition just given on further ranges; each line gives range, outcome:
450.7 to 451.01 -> 18.2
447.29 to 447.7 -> 16.8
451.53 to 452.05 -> 18.6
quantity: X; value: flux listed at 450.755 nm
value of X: 17.7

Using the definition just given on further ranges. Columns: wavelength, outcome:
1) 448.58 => 20.18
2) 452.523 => 4.308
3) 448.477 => 19.27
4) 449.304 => 17.62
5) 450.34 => 17.23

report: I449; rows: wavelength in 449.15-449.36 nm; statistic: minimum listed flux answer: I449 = 13.91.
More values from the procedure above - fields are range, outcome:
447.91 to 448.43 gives 16.48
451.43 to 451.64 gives 16.29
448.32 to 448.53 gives 19.27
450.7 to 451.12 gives 17.7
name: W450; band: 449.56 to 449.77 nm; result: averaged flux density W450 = 19.2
